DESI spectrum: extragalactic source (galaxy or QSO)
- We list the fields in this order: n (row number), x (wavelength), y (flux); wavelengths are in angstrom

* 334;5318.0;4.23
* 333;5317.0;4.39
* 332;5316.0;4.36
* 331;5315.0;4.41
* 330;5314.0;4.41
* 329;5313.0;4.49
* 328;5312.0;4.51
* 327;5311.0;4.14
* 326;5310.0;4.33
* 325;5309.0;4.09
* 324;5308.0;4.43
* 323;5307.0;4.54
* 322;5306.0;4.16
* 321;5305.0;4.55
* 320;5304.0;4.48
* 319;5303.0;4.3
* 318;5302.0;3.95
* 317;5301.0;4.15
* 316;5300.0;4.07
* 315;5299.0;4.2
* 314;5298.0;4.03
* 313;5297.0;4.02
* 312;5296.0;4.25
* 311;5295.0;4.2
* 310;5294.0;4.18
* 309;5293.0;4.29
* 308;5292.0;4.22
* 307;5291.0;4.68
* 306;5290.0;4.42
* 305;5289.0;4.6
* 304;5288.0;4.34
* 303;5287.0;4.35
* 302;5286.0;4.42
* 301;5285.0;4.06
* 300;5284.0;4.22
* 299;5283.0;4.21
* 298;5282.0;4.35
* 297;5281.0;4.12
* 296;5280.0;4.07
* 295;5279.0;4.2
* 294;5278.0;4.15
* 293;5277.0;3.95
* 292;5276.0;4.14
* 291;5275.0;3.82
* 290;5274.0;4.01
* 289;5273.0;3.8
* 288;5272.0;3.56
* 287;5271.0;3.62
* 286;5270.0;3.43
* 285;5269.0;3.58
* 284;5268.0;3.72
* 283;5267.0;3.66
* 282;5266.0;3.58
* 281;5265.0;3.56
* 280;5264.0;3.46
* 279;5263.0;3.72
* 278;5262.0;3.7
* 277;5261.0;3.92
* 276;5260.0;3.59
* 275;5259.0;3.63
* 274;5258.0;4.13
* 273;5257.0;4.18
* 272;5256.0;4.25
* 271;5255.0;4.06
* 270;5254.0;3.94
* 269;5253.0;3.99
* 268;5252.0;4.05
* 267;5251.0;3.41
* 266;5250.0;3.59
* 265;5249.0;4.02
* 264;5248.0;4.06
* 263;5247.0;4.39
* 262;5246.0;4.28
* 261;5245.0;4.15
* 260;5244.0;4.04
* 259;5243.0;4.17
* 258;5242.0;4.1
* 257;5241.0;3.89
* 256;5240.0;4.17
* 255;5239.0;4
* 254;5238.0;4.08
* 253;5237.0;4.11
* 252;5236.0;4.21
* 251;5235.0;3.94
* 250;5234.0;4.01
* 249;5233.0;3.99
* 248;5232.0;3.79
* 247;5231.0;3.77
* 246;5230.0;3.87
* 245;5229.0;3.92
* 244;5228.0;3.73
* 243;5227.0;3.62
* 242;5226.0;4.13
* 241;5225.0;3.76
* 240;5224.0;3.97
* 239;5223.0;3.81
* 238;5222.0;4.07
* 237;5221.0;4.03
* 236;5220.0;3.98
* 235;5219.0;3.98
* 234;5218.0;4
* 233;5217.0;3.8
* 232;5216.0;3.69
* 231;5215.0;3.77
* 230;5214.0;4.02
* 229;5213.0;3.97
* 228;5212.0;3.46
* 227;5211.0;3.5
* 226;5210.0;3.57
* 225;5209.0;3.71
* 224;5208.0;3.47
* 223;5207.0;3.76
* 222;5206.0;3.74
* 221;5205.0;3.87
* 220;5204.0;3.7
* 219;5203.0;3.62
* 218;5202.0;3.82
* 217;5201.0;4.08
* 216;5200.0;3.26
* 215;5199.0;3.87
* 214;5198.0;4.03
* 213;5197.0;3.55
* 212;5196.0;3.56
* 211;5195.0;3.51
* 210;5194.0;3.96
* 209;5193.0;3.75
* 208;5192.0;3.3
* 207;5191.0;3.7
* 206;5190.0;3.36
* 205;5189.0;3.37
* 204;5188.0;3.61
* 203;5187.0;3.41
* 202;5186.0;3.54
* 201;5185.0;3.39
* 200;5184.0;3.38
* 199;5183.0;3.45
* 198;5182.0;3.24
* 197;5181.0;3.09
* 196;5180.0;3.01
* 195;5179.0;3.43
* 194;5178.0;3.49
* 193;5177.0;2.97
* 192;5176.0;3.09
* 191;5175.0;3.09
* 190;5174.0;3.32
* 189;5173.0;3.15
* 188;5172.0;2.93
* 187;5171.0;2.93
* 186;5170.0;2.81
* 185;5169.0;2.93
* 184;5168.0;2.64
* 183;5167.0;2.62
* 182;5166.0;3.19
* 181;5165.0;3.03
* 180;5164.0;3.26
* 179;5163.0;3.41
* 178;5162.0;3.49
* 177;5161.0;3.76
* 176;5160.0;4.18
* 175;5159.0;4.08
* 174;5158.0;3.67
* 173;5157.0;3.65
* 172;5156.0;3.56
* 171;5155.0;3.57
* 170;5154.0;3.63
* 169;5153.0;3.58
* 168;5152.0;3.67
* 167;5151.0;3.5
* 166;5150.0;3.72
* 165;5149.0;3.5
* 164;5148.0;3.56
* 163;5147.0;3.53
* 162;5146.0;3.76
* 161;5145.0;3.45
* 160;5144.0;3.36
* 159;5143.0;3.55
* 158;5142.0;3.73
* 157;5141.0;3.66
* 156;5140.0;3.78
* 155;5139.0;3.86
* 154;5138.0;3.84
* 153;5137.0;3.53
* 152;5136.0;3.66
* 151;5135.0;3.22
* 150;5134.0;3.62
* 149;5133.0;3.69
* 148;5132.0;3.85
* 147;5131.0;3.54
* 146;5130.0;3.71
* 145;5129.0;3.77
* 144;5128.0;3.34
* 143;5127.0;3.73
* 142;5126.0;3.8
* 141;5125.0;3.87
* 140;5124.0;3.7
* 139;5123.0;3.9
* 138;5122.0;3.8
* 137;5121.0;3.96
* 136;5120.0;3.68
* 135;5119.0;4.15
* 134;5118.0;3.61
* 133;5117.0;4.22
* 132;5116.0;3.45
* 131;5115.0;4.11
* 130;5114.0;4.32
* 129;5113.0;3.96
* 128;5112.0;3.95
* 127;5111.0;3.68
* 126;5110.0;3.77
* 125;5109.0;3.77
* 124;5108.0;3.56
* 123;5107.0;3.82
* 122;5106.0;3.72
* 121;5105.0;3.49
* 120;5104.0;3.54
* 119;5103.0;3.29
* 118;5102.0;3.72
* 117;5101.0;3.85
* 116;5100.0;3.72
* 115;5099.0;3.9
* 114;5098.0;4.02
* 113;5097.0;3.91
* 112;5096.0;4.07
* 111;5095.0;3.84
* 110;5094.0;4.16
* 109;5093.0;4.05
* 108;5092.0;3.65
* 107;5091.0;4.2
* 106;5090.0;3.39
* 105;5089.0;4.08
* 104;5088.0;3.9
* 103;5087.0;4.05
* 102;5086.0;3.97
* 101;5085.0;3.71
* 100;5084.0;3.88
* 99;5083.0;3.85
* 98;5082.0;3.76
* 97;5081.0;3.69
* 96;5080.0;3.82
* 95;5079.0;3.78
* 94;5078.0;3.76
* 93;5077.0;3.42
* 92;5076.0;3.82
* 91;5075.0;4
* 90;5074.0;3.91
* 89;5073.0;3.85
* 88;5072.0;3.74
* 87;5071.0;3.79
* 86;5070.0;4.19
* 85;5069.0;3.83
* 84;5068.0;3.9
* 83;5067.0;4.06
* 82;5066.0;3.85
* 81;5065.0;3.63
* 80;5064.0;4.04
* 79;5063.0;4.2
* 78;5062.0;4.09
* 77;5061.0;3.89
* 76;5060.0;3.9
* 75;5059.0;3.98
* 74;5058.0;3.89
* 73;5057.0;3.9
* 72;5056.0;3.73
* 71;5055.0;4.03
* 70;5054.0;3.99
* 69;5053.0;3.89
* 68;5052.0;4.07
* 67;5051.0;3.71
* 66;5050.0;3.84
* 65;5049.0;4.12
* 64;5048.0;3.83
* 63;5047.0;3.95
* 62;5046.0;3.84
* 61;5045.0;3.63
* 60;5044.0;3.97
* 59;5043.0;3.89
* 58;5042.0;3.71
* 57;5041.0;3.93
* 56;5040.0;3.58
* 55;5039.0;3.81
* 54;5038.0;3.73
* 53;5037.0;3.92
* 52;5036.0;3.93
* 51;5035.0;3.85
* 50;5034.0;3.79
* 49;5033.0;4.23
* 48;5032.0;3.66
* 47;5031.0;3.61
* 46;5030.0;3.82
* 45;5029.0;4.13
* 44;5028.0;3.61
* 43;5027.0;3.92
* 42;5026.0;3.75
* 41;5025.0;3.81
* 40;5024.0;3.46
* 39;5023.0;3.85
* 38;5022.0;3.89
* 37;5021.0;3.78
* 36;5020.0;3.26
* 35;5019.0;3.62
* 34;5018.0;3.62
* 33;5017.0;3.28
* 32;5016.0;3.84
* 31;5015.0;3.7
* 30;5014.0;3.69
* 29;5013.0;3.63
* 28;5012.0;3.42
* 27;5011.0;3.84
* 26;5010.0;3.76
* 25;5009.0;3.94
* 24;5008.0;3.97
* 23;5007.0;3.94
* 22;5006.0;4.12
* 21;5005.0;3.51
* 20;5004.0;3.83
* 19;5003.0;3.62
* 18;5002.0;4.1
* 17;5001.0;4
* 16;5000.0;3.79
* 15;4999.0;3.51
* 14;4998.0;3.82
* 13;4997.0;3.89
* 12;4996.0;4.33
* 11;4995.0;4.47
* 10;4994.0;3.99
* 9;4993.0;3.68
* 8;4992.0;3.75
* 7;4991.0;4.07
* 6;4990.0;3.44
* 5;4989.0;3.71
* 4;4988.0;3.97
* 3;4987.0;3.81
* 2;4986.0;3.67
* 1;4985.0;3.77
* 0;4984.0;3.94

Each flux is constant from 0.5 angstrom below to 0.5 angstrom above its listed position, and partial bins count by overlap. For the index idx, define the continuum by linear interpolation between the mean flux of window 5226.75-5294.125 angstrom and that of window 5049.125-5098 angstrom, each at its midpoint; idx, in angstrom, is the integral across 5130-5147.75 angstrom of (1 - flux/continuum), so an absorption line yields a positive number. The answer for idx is 1.4 angstrom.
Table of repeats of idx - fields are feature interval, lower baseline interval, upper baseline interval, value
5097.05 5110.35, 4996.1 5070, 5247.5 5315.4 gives 0.63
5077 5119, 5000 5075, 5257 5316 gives 0.73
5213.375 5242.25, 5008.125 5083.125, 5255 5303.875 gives 0.31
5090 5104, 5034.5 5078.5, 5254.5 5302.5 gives 0.20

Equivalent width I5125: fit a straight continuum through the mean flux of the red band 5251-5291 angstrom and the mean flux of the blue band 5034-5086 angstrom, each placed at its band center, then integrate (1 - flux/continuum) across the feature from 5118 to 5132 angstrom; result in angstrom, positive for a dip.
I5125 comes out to 0.5 angstrom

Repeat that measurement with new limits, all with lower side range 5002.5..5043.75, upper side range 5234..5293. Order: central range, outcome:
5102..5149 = 1.9 angstrom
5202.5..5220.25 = 0.9 angstrom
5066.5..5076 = -0.3 angstrom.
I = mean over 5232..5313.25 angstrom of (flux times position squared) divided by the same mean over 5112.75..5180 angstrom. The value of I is 1.20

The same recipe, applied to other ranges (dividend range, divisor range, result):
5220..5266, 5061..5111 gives 1.09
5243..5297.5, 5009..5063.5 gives 1.15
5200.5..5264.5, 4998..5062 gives 1.11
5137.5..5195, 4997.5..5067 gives 0.95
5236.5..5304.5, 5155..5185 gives 1.28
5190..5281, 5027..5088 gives 1.07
